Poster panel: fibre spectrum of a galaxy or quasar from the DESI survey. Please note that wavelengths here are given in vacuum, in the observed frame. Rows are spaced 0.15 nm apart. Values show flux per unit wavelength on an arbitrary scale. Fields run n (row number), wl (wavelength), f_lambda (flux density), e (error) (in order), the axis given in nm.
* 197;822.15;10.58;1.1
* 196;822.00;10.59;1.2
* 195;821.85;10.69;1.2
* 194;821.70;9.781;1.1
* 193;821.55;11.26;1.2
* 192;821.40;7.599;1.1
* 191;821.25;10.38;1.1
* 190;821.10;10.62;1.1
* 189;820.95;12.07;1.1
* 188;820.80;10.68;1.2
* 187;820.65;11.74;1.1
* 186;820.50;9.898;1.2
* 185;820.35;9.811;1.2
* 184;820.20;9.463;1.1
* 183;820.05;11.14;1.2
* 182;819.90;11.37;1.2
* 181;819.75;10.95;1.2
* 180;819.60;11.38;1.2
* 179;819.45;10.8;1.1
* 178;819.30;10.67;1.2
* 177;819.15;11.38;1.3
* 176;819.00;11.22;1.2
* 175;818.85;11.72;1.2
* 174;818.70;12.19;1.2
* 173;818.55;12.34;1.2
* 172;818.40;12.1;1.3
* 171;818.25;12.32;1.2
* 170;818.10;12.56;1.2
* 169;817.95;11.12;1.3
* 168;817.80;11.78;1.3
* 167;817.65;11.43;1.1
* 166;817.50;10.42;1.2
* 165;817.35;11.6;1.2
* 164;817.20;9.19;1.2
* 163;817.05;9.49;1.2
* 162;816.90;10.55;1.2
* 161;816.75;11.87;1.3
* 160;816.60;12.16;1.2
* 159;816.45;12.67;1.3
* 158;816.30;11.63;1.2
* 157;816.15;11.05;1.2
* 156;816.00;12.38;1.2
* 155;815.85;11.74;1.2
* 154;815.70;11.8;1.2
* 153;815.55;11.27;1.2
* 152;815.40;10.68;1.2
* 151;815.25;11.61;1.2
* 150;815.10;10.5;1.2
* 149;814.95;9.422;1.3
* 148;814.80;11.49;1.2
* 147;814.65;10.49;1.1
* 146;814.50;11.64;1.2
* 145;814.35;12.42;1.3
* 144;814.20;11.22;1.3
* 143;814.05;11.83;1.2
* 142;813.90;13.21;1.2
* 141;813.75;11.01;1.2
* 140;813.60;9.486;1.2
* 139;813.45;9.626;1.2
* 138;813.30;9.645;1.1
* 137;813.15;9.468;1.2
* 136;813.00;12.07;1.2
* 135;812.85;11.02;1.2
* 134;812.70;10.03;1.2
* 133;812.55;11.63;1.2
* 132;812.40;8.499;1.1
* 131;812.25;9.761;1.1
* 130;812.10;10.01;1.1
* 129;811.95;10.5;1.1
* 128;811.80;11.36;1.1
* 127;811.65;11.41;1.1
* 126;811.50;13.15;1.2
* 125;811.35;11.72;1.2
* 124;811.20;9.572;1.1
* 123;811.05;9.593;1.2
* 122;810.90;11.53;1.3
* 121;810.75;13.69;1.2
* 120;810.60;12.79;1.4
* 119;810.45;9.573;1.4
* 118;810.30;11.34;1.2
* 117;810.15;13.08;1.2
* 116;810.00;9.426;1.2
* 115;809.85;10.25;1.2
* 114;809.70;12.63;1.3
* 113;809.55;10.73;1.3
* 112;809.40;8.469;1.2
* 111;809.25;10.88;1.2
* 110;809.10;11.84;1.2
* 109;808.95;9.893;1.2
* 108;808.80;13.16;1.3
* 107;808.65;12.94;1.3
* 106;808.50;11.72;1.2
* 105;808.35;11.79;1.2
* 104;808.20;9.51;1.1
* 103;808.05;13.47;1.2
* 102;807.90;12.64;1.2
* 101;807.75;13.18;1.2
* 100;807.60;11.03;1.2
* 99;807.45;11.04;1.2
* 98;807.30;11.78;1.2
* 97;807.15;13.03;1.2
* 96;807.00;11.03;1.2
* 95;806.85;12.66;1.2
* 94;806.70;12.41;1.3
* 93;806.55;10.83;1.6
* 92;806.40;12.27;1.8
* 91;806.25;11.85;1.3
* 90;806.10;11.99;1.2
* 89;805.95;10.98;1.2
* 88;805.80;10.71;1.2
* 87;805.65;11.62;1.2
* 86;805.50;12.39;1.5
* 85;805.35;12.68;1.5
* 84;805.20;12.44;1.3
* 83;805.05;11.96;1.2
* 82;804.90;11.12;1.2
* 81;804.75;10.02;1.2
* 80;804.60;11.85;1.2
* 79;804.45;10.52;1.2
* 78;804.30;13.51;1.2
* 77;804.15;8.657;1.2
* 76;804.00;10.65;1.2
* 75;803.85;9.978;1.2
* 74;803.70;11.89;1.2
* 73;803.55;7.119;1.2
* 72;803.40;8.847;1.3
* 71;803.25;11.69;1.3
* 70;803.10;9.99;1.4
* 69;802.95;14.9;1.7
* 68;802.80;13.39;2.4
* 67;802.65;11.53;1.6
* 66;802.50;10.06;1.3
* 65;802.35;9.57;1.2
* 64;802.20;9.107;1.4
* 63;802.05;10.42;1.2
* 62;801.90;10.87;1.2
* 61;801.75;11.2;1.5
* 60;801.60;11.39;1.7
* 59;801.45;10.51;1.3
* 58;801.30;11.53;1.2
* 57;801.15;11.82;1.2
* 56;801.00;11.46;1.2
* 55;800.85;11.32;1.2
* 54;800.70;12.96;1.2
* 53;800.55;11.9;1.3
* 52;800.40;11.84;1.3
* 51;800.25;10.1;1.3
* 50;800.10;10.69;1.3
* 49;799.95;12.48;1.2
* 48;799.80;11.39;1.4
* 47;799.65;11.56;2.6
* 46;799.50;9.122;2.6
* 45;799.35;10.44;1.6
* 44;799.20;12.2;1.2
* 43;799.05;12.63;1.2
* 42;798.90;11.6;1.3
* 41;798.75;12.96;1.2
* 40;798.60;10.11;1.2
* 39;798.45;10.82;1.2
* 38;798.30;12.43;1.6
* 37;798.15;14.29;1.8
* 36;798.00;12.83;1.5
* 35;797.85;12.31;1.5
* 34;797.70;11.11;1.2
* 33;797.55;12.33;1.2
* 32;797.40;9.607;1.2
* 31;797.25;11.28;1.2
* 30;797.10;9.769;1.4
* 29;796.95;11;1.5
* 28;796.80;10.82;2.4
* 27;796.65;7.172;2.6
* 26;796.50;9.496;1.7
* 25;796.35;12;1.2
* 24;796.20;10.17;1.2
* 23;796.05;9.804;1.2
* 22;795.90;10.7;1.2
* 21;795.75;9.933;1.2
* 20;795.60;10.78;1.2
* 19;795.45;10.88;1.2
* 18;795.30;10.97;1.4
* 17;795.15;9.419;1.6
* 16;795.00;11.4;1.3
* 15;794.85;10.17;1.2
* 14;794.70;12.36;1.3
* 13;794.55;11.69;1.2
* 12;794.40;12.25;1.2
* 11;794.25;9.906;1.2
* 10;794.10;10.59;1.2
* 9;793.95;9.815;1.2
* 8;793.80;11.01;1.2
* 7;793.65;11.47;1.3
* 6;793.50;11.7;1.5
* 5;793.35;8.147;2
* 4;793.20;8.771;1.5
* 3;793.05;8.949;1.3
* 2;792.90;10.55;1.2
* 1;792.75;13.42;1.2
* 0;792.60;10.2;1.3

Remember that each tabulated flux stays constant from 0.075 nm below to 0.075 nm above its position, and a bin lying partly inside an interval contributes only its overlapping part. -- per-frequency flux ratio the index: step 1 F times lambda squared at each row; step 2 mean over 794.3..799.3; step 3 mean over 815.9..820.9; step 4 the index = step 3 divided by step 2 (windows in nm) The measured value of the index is 1.07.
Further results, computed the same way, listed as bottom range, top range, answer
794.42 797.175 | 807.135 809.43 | 1.15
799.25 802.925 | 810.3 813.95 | 1.00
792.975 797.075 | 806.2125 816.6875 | 1.13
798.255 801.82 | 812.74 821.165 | 1.02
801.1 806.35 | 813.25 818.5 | 1.04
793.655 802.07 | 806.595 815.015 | 1.04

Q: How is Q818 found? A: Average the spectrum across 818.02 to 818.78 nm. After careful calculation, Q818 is 12.3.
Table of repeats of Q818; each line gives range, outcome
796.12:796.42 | 11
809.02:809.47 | 10.4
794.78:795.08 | 10.8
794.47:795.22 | 11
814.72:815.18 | 10.5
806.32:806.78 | 11.8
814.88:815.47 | 10.6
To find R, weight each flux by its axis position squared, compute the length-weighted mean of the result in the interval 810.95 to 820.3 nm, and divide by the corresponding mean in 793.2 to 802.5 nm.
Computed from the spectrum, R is 1.06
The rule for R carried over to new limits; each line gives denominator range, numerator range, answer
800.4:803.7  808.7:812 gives 1.04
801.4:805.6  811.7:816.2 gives 1.02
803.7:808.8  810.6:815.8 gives 0.96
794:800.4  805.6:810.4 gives 1.08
